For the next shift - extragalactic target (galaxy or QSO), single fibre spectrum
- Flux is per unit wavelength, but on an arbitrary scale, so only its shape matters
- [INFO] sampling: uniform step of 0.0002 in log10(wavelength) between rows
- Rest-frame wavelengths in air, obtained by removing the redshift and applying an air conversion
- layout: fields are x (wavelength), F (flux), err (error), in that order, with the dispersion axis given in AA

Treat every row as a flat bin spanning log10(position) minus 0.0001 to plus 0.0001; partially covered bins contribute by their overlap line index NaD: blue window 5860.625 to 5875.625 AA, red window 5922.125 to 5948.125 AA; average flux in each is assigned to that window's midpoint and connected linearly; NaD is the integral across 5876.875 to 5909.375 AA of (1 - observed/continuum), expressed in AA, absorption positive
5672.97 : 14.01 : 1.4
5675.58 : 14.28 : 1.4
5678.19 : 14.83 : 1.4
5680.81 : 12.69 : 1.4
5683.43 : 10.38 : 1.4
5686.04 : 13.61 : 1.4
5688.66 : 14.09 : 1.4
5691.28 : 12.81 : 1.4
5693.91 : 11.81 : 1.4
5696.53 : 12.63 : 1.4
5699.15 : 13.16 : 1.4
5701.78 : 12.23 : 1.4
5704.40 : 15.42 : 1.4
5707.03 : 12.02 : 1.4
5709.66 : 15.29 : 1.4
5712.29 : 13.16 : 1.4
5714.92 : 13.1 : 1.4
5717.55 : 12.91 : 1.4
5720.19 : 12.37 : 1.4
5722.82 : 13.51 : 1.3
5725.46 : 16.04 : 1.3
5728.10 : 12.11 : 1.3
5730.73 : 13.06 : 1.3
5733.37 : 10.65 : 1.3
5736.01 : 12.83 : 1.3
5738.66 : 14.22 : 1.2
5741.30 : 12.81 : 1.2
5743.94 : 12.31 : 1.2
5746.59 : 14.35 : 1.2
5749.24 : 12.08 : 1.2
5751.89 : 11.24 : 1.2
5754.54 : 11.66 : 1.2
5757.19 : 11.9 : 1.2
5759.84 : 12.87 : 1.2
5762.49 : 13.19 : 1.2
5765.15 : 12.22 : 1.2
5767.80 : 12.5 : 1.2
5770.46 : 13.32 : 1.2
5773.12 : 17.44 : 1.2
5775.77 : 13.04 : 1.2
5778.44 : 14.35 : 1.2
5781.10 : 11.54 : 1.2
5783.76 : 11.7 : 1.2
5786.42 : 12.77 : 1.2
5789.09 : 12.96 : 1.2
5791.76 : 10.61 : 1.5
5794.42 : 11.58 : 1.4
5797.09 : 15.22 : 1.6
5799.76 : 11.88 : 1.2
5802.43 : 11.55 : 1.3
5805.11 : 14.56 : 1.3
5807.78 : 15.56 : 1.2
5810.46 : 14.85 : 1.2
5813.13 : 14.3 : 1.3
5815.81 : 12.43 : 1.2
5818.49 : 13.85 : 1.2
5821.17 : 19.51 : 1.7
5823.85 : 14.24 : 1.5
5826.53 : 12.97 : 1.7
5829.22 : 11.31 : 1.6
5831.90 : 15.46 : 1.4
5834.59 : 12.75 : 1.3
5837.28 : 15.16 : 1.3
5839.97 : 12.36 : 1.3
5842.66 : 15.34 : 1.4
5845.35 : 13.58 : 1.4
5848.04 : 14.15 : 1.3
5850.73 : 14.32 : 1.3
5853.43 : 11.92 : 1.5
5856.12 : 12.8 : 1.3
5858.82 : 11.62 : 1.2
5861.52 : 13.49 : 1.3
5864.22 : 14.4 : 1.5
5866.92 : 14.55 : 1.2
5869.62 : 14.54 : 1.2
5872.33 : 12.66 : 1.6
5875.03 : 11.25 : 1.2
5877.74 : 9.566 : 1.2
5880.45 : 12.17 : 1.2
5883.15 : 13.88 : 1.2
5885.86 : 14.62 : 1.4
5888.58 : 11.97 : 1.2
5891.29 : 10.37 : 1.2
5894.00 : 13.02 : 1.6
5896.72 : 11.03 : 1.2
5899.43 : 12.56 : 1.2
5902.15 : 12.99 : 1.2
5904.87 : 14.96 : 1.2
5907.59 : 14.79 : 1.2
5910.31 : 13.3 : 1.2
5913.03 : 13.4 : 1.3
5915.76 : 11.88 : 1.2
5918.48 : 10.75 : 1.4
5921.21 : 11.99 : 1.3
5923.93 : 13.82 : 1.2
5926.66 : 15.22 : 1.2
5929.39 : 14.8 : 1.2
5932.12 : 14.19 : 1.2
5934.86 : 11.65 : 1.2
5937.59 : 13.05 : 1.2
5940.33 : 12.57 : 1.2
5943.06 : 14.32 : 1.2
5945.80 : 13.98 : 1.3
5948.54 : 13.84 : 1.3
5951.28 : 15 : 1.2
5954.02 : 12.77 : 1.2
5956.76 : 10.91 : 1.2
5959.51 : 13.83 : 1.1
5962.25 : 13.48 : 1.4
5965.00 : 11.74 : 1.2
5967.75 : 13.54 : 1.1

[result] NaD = 2.20 AA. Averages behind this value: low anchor 13.6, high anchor 13.7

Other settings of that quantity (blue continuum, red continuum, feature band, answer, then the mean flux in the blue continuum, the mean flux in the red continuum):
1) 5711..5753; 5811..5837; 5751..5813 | 2.66 AA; 12.9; 14.2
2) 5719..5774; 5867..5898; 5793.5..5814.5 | -1.69 AA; 12.9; 12.4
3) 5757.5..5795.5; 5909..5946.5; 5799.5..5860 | -3.87 AA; 12.8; 13.2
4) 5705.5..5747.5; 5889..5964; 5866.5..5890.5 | 0.82 AA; 13.2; 13.1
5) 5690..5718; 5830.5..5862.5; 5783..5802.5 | 1.55 AA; 13.1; 13.6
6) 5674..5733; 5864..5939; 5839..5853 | -0.89 AA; 13.2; 13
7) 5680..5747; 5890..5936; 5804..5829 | -2.93 AA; 13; 13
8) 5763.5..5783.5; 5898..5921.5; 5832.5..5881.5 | -0.14 AA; 13.4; 13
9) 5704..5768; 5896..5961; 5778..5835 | -1.77 AA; 12.9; 13.3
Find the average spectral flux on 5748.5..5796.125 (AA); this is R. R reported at 12.6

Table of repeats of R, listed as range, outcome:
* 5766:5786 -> 13.4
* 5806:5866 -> 13.9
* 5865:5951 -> 13.1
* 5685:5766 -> 13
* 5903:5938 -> 13.4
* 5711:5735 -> 13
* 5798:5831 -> 14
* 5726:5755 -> 12.6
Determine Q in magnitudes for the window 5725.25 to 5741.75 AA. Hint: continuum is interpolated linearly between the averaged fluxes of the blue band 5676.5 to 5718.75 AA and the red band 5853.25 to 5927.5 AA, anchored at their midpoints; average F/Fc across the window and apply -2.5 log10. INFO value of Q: 0.01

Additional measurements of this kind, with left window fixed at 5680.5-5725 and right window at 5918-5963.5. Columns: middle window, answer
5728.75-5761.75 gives 0.05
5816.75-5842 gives -0.08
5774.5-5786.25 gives 0.04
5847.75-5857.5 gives 0.00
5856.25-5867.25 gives -0.01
